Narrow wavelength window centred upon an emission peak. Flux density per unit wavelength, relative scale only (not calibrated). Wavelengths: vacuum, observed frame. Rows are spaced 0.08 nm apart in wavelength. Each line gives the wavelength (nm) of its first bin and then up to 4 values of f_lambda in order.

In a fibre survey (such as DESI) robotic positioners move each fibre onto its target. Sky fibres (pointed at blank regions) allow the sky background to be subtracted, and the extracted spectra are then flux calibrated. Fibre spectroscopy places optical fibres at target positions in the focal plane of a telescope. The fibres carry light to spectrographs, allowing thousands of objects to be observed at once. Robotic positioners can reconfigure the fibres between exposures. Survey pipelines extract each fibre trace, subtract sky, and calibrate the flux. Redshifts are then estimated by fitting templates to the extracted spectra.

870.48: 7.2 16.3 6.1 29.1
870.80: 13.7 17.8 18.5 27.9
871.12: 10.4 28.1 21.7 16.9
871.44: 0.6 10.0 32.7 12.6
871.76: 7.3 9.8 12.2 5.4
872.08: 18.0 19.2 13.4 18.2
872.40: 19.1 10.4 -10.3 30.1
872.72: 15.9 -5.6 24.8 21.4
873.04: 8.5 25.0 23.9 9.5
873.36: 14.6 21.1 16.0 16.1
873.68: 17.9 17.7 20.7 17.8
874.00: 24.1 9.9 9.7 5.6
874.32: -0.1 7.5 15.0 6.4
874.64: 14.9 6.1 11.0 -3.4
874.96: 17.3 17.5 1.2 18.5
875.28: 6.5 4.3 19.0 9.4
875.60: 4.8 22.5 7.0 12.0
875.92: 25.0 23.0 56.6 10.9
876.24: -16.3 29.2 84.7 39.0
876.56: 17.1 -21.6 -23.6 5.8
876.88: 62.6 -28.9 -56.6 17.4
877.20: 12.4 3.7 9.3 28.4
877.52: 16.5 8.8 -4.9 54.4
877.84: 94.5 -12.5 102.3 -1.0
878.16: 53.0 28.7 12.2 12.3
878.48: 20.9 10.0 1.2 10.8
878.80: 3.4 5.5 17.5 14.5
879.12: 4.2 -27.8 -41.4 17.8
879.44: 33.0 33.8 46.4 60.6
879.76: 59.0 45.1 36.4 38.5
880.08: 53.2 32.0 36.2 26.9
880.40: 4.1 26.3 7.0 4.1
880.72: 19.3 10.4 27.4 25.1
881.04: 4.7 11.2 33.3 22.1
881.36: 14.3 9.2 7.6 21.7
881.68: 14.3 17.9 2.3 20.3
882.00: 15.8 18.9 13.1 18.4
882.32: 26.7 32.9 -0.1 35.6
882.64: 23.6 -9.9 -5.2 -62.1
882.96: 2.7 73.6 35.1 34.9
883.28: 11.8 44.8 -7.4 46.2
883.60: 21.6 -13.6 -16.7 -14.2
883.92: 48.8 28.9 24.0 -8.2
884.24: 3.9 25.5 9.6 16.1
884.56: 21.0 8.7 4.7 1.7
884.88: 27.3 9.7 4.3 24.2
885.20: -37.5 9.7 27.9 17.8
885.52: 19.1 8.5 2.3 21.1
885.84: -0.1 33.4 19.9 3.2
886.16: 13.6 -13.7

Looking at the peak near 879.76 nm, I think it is H-beta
